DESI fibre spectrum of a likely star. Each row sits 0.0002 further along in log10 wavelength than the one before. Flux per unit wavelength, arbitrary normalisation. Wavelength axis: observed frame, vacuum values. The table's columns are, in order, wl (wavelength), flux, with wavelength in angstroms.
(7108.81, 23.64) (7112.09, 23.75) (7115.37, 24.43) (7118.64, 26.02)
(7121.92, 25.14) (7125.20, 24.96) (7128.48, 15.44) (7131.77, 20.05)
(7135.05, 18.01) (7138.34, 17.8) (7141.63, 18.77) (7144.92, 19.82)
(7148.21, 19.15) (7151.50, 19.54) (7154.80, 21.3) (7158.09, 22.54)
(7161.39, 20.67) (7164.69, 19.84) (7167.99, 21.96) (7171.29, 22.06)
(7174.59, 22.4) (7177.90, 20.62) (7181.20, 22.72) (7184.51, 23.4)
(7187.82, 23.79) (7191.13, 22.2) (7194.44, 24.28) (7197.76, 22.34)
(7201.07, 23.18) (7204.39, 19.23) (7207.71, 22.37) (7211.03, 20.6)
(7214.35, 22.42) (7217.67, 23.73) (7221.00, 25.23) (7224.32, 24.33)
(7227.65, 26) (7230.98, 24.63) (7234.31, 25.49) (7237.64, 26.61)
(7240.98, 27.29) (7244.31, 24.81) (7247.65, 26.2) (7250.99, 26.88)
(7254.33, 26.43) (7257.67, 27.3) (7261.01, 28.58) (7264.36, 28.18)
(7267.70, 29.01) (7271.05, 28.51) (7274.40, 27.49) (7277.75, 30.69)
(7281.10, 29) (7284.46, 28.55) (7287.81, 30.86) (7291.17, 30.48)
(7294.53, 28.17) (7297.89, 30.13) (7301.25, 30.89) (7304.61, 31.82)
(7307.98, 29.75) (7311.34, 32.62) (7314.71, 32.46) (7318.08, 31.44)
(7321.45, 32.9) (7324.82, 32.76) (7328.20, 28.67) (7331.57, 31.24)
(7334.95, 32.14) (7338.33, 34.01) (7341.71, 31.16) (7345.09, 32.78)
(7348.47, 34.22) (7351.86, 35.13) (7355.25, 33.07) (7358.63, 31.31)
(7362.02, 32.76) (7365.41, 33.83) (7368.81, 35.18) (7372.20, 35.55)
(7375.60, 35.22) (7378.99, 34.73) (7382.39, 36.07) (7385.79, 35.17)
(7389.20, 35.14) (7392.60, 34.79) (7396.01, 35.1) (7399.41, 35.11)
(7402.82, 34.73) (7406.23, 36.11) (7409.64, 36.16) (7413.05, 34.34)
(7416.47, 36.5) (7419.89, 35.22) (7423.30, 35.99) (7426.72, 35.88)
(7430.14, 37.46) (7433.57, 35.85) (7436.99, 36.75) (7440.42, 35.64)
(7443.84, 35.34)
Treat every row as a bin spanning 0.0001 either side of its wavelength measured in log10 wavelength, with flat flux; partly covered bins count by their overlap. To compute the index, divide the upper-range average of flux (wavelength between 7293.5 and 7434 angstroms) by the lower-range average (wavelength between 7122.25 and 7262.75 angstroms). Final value 1.48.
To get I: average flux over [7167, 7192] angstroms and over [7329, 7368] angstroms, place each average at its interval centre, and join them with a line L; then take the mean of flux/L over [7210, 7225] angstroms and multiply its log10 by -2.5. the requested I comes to 0.07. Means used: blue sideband 22.4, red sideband 32.8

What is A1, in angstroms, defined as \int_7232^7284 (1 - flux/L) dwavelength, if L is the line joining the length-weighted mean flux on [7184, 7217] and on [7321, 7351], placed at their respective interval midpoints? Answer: -1.8 angstroms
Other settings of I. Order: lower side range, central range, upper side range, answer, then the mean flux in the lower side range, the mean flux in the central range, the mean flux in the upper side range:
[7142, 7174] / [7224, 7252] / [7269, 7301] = 0.014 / 20.7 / 25.8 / 29.4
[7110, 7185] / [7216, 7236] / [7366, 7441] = 0.033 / 21.3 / 24.9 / 35.5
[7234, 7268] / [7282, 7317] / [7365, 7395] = -0.019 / 27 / 30.6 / 35.1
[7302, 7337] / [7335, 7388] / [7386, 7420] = -0.016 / 31.6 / 34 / 35.3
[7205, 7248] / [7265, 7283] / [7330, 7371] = -0.044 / 24.4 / 28.9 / 33.1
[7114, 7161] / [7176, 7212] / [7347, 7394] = 0.088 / 20.9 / 22.3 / 34.4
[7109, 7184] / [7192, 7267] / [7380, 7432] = 0.045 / 21.3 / 24.9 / 35.6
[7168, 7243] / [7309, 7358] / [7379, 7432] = -0.043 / 23.4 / 32.4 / 35.6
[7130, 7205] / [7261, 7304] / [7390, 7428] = -0.054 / 21.1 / 29.4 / 35.4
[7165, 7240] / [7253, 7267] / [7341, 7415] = -0.035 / 23.1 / 27.8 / 34.5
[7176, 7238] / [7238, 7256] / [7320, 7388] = -0.014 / 23.3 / 26.3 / 33.4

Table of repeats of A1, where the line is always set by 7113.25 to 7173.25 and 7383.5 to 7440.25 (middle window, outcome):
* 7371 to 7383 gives -0.6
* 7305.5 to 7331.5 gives -0.8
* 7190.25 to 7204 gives 0.7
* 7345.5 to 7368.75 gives -0.6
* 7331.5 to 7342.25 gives -0.3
